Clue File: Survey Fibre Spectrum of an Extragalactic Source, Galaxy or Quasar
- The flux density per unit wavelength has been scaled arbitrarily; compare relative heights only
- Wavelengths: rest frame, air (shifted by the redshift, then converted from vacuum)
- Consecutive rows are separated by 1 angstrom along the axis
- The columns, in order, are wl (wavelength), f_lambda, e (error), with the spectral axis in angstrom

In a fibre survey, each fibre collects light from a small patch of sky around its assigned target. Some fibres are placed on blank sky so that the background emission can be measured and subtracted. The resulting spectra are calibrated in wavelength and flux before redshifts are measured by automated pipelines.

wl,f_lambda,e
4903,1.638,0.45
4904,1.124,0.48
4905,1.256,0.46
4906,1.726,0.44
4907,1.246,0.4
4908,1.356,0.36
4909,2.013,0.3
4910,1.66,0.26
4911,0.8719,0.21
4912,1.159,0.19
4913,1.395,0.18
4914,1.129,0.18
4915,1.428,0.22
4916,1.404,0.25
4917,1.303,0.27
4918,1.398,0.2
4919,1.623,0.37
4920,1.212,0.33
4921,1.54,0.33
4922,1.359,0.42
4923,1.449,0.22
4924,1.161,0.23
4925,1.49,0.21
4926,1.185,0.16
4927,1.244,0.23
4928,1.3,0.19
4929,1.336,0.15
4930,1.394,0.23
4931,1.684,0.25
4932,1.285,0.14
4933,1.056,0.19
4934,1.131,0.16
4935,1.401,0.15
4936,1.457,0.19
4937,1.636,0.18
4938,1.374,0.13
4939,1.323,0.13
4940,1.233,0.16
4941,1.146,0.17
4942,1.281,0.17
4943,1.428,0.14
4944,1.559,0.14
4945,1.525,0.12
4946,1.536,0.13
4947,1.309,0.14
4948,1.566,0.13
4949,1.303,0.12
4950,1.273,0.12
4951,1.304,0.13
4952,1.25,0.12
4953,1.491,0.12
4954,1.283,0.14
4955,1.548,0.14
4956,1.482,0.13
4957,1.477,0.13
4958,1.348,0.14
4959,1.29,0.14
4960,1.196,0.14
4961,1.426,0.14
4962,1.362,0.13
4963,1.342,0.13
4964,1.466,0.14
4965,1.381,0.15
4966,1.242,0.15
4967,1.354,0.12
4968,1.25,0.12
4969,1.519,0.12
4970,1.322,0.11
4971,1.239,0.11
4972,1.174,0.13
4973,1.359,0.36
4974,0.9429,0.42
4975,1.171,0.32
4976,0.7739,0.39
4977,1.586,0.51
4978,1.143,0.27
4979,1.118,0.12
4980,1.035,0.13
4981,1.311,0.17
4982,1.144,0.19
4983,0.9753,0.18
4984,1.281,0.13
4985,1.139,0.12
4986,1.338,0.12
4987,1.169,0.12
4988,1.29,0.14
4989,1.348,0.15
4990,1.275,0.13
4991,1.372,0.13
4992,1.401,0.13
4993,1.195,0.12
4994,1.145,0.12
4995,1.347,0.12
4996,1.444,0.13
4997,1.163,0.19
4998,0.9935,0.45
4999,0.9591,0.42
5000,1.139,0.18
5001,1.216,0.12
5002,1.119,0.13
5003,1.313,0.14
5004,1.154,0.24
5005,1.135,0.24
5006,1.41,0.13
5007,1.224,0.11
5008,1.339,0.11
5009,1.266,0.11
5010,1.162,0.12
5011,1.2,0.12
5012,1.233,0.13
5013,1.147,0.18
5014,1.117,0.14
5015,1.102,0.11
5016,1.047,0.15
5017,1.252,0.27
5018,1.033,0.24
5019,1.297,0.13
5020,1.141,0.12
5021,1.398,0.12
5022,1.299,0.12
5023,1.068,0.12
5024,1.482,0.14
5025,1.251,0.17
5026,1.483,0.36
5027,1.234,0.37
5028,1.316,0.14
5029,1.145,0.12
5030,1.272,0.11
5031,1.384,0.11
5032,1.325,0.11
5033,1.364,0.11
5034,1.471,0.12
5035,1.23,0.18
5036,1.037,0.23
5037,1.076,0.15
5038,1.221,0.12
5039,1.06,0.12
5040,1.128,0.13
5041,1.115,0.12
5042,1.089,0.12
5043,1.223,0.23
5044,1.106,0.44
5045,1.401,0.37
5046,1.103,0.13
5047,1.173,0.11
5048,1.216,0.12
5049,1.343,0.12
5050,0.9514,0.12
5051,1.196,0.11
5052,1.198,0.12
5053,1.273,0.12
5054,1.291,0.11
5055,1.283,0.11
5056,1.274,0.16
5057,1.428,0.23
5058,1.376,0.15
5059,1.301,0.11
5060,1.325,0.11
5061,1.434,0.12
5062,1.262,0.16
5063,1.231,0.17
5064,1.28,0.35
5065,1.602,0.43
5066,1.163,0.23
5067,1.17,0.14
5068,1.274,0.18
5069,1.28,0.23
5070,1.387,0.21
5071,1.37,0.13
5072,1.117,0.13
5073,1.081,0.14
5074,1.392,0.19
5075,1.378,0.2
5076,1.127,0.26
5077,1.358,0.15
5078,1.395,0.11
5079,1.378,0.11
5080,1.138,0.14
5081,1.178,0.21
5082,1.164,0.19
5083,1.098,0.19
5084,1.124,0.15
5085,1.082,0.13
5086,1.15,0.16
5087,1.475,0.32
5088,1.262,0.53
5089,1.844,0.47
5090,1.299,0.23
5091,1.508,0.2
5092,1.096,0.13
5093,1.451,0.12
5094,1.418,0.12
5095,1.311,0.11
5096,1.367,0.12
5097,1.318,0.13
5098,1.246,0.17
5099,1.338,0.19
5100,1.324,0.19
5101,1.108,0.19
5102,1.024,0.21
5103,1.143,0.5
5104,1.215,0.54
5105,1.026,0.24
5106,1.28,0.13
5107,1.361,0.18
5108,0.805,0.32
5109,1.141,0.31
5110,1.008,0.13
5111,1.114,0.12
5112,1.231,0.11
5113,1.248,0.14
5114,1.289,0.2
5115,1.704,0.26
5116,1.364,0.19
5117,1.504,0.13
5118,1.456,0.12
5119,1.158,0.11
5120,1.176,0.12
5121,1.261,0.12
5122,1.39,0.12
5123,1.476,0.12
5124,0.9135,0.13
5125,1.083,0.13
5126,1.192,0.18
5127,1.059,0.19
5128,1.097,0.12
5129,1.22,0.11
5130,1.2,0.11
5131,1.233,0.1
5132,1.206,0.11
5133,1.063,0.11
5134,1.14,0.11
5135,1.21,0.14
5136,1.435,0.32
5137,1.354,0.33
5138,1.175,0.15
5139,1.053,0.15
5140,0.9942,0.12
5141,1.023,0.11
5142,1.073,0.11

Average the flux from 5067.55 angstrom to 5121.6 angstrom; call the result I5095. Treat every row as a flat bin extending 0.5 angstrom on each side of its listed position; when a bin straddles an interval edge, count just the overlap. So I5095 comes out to 1.27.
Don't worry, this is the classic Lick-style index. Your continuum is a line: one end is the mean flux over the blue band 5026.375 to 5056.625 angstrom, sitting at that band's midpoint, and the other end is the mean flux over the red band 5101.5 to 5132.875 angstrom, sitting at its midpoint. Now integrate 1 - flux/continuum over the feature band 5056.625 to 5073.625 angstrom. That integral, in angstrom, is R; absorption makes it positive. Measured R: -1.2 angstrom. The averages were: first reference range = 1.22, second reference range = 1.21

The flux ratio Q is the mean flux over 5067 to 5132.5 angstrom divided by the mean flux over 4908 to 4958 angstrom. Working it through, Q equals 0.9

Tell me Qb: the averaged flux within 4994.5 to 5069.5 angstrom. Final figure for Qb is 1.23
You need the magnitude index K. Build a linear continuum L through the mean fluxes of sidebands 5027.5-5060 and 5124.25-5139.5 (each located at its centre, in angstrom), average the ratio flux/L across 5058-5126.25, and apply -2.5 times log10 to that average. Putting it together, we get -0.06 mag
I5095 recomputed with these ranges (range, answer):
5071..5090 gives 1.27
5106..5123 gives 1.27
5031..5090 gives 1.26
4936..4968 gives 1.38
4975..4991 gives 1.2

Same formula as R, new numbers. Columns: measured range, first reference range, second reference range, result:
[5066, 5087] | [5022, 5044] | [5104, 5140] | -0.2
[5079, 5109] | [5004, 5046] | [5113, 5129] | 0.3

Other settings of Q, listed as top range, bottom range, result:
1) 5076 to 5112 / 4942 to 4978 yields 0.93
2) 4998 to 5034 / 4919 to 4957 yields 0.90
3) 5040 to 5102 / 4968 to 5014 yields 1.04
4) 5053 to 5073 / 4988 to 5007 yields 1.06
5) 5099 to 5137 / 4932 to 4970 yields 0.89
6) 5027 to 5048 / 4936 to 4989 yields 0.93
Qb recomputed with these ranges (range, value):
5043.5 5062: 1.26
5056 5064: 1.33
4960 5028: 1.24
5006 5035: 1.25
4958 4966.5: 1.34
